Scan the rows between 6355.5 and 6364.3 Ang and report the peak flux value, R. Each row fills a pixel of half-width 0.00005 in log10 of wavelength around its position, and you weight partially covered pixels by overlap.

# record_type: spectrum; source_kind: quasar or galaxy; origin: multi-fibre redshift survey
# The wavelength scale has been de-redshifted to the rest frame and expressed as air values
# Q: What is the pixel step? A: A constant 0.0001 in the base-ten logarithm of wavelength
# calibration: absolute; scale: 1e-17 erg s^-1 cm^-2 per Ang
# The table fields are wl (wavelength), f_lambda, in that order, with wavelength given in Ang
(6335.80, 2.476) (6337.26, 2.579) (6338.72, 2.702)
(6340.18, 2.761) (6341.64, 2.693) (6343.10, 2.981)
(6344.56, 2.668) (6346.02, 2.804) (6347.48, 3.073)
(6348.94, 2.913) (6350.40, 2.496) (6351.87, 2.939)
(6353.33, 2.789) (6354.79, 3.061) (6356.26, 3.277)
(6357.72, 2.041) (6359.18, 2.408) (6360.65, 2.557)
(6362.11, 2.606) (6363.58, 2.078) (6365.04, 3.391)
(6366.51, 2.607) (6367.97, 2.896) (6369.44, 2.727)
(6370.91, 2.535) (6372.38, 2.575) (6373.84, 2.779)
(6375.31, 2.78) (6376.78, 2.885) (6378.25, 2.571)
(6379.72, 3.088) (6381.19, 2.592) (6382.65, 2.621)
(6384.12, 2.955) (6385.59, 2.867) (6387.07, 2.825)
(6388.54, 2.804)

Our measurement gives 3.277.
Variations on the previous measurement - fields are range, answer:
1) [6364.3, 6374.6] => 3.391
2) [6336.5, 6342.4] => 2.761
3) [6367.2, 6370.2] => 2.896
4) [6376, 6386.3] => 3.088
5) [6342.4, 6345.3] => 2.981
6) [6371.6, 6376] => 2.78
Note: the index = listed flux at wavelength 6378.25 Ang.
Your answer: 2.571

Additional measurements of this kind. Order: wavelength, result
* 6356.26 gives 3.277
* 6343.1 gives 2.981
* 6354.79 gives 3.061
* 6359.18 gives 2.408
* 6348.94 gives 2.913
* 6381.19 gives 2.592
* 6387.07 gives 2.825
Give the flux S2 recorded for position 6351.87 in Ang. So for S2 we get 2.939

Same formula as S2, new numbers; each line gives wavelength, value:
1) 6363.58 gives 2.078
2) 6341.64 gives 2.693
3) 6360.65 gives 2.557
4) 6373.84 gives 2.779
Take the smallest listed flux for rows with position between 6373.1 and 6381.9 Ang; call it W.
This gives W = 2.571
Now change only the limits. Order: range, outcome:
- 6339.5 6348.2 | 2.668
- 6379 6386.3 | 2.592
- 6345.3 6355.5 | 2.496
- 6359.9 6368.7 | 2.078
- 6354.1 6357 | 3.061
